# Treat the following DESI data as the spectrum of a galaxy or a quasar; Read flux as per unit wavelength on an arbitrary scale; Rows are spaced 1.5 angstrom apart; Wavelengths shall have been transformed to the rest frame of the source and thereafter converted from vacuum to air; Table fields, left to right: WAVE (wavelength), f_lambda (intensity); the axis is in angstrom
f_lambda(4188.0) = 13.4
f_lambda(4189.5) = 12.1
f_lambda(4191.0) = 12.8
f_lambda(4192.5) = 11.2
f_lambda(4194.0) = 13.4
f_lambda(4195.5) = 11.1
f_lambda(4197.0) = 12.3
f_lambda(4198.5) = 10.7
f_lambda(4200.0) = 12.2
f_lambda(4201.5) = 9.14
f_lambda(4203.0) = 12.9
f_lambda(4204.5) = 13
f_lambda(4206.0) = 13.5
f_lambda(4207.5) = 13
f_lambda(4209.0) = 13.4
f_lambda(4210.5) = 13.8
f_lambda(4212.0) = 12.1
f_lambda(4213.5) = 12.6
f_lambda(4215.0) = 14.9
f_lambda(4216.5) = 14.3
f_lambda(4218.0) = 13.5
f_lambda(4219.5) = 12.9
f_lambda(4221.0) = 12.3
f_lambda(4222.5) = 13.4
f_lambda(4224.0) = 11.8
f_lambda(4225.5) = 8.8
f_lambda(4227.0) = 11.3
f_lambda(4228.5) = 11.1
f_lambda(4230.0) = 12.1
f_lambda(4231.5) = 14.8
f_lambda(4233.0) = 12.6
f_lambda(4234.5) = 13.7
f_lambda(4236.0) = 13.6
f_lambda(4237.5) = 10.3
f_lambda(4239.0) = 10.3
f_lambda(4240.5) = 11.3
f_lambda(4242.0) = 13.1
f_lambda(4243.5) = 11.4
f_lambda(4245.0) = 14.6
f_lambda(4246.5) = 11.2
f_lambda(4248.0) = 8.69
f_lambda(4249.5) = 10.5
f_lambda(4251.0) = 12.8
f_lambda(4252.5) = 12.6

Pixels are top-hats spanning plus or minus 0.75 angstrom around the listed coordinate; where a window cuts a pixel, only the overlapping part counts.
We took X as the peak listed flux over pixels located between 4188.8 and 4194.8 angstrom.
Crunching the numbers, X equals 13.4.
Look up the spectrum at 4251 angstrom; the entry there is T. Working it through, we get 12.8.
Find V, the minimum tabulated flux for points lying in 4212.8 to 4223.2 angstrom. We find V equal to 12.3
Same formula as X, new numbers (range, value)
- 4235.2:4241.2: 13.6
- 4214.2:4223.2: 14.9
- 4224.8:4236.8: 14.8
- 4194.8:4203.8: 12.9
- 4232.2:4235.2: 13.7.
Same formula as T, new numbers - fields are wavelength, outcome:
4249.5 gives 10.5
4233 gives 12.6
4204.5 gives 13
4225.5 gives 8.8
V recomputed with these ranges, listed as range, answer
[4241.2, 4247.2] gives 11.2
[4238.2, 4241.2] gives 10.3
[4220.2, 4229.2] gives 8.8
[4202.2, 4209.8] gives 12.9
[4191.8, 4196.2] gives 11.1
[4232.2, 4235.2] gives 12.6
